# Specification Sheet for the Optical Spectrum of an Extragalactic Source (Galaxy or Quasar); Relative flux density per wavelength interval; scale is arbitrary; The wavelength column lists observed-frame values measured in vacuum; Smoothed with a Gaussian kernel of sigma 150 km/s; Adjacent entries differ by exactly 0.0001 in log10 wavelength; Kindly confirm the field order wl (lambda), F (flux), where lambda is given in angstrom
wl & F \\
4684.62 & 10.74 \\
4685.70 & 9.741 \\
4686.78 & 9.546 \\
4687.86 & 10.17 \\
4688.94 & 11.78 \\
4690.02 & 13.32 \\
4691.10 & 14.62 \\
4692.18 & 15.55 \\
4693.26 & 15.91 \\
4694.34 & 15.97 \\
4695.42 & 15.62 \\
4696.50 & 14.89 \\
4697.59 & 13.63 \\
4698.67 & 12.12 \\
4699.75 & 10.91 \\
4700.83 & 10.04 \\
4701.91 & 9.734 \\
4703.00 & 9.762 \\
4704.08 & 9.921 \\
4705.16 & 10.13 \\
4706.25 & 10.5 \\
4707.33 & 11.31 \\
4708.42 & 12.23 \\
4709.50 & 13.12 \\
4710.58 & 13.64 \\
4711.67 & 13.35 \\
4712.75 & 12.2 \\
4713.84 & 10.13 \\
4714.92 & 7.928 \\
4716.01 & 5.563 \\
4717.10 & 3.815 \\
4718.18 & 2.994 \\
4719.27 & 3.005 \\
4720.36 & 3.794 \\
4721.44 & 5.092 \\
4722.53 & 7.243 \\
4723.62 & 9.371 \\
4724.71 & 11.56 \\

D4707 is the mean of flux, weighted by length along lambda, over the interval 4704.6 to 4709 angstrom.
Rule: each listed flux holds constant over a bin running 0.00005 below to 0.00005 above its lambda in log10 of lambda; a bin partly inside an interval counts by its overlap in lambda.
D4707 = 11.1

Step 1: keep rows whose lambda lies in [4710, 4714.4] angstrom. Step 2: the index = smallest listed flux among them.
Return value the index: 10.13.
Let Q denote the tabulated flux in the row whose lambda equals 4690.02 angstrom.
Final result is 13.32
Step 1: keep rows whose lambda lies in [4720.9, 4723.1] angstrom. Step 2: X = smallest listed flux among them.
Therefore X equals 5.092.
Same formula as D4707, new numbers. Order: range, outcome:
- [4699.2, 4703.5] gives 10.1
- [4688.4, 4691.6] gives 13.2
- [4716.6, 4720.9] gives 3.4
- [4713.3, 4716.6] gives 7.81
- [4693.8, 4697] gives 15.5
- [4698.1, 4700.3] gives 11.6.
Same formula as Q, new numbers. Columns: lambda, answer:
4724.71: 11.56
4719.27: 3.005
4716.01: 5.563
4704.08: 9.921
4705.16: 10.13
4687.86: 10.17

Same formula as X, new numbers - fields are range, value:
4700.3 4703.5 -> 9.734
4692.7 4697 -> 14.89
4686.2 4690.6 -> 9.546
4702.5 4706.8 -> 9.762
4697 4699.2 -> 12.12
